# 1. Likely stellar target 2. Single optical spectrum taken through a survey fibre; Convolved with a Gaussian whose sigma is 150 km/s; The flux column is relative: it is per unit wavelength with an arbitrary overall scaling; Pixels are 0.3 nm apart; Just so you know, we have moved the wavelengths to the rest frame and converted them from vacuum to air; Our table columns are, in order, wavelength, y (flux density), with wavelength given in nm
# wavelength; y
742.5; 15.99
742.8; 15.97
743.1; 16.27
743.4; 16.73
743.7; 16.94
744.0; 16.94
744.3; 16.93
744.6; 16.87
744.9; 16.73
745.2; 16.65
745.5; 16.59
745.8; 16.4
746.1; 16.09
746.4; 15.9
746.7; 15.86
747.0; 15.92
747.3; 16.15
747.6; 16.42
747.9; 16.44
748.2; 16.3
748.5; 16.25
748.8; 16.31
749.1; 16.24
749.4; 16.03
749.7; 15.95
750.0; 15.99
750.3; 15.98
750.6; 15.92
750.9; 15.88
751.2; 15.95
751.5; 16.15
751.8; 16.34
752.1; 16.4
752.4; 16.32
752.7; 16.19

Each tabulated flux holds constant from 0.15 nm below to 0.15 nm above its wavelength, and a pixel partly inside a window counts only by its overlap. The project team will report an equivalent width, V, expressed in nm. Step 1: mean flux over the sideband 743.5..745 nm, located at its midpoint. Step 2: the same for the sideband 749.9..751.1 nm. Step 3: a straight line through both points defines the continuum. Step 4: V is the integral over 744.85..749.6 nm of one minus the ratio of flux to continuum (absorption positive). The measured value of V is 0.05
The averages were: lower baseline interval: 16.9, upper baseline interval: 15.9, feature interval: 16.3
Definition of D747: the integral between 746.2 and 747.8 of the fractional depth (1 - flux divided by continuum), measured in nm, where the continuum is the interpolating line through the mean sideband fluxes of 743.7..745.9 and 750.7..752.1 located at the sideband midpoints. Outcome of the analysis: 0.05 nm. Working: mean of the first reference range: 16.8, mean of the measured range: 16.1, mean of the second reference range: 16.1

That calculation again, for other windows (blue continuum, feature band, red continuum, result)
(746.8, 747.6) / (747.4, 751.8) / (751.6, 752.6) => 0.021 nm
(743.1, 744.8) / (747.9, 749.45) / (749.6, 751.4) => -0.006 nm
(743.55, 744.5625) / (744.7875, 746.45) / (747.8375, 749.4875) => 0.029 nm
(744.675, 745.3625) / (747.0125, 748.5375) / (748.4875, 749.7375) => 0.006 nm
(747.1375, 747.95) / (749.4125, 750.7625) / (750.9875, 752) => 0.020 nm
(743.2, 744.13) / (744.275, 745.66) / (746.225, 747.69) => -0.018 nm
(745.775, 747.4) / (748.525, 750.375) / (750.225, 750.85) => -0.016 nm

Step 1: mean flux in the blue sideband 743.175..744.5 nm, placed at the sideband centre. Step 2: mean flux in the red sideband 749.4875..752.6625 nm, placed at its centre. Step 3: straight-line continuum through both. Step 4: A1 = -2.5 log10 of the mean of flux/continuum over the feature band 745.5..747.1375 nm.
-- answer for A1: 0.034 mag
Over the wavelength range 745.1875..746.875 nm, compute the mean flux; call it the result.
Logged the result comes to 16.2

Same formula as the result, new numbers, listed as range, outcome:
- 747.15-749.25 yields 16.3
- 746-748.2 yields 16.1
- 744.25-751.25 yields 16.2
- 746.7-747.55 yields 16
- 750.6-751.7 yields 16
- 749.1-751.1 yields 16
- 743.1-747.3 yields 16.5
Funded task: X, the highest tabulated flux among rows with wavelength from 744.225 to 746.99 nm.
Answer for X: 16.93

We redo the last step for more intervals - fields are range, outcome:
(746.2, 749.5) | 16.44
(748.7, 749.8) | 16.31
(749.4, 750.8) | 15.99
